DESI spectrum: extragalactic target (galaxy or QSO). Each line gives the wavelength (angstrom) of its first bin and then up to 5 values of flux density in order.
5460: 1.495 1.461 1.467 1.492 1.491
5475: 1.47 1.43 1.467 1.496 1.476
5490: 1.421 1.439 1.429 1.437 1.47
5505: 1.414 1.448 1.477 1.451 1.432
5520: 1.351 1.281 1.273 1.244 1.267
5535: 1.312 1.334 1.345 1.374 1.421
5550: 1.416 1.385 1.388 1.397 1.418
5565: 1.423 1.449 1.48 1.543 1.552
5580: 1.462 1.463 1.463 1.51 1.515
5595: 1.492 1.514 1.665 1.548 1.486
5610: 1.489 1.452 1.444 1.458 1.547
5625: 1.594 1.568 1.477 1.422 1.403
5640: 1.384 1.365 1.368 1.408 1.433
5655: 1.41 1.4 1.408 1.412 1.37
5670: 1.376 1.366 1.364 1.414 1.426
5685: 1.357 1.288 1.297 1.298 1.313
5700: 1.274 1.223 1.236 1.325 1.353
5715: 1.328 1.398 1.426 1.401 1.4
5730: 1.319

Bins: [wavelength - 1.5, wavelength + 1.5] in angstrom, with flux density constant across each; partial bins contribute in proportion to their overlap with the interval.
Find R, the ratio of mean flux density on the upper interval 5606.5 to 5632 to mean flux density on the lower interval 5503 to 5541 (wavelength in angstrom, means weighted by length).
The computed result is 1.1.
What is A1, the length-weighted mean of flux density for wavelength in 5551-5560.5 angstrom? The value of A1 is 1.39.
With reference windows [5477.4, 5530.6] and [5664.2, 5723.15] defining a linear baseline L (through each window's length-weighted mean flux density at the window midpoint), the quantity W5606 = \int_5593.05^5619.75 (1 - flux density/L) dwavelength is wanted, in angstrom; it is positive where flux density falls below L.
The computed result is -2.58 angstrom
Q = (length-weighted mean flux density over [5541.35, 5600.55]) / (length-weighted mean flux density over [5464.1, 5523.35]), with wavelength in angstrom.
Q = 1.0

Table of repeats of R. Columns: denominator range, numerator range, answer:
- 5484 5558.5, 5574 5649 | 1.07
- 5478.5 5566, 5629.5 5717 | 0.98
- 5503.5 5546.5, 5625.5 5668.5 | 1.05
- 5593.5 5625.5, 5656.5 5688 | 0.91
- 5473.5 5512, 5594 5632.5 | 1.05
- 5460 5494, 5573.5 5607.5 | 1.04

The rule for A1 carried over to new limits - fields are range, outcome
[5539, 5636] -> 1.47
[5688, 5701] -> 1.3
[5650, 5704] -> 1.36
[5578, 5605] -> 1.51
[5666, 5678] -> 1.37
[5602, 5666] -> 1.45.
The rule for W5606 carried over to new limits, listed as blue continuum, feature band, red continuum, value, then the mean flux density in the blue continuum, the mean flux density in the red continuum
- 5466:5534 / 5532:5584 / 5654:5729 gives -0.7 angstrom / 1.42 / 1.35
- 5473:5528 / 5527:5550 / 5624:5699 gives 1.4 angstrom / 1.42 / 1.39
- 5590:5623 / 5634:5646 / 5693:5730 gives 0.5 angstrom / 1.51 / 1.33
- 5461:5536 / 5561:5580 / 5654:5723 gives -1.2 angstrom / 1.42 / 1.35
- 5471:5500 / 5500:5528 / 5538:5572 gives 0.7 angstrom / 1.46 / 1.4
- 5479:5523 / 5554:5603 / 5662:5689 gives -2.5 angstrom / 1.44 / 1.38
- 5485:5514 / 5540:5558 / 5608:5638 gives 0.9 angstrom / 1.45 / 1.49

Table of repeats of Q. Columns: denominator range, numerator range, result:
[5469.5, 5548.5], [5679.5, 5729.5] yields 0.95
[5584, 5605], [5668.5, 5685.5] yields 0.91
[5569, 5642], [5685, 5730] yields 0.89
